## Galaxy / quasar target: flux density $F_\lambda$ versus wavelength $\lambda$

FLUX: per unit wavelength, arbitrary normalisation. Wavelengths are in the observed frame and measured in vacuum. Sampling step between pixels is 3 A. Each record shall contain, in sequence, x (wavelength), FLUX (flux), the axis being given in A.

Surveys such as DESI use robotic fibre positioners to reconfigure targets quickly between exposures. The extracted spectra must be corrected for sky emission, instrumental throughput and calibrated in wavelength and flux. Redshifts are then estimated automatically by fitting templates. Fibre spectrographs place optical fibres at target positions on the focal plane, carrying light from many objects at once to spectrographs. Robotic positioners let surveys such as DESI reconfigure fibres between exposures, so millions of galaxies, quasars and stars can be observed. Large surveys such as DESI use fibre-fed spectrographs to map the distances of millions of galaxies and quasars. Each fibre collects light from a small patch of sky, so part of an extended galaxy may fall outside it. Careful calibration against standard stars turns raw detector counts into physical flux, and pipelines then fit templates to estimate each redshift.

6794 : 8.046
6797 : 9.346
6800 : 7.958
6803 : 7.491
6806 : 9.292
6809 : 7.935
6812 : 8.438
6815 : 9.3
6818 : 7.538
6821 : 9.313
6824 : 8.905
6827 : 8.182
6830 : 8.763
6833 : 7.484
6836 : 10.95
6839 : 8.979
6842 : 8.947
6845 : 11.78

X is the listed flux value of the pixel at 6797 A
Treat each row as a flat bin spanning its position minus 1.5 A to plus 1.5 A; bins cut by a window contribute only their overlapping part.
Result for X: 9.346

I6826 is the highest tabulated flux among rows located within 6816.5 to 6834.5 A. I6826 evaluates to 9.313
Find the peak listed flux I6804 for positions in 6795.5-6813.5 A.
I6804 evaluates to 9.346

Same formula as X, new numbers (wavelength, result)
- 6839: 8.979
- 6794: 8.046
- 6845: 11.78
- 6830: 8.763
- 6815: 9.3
